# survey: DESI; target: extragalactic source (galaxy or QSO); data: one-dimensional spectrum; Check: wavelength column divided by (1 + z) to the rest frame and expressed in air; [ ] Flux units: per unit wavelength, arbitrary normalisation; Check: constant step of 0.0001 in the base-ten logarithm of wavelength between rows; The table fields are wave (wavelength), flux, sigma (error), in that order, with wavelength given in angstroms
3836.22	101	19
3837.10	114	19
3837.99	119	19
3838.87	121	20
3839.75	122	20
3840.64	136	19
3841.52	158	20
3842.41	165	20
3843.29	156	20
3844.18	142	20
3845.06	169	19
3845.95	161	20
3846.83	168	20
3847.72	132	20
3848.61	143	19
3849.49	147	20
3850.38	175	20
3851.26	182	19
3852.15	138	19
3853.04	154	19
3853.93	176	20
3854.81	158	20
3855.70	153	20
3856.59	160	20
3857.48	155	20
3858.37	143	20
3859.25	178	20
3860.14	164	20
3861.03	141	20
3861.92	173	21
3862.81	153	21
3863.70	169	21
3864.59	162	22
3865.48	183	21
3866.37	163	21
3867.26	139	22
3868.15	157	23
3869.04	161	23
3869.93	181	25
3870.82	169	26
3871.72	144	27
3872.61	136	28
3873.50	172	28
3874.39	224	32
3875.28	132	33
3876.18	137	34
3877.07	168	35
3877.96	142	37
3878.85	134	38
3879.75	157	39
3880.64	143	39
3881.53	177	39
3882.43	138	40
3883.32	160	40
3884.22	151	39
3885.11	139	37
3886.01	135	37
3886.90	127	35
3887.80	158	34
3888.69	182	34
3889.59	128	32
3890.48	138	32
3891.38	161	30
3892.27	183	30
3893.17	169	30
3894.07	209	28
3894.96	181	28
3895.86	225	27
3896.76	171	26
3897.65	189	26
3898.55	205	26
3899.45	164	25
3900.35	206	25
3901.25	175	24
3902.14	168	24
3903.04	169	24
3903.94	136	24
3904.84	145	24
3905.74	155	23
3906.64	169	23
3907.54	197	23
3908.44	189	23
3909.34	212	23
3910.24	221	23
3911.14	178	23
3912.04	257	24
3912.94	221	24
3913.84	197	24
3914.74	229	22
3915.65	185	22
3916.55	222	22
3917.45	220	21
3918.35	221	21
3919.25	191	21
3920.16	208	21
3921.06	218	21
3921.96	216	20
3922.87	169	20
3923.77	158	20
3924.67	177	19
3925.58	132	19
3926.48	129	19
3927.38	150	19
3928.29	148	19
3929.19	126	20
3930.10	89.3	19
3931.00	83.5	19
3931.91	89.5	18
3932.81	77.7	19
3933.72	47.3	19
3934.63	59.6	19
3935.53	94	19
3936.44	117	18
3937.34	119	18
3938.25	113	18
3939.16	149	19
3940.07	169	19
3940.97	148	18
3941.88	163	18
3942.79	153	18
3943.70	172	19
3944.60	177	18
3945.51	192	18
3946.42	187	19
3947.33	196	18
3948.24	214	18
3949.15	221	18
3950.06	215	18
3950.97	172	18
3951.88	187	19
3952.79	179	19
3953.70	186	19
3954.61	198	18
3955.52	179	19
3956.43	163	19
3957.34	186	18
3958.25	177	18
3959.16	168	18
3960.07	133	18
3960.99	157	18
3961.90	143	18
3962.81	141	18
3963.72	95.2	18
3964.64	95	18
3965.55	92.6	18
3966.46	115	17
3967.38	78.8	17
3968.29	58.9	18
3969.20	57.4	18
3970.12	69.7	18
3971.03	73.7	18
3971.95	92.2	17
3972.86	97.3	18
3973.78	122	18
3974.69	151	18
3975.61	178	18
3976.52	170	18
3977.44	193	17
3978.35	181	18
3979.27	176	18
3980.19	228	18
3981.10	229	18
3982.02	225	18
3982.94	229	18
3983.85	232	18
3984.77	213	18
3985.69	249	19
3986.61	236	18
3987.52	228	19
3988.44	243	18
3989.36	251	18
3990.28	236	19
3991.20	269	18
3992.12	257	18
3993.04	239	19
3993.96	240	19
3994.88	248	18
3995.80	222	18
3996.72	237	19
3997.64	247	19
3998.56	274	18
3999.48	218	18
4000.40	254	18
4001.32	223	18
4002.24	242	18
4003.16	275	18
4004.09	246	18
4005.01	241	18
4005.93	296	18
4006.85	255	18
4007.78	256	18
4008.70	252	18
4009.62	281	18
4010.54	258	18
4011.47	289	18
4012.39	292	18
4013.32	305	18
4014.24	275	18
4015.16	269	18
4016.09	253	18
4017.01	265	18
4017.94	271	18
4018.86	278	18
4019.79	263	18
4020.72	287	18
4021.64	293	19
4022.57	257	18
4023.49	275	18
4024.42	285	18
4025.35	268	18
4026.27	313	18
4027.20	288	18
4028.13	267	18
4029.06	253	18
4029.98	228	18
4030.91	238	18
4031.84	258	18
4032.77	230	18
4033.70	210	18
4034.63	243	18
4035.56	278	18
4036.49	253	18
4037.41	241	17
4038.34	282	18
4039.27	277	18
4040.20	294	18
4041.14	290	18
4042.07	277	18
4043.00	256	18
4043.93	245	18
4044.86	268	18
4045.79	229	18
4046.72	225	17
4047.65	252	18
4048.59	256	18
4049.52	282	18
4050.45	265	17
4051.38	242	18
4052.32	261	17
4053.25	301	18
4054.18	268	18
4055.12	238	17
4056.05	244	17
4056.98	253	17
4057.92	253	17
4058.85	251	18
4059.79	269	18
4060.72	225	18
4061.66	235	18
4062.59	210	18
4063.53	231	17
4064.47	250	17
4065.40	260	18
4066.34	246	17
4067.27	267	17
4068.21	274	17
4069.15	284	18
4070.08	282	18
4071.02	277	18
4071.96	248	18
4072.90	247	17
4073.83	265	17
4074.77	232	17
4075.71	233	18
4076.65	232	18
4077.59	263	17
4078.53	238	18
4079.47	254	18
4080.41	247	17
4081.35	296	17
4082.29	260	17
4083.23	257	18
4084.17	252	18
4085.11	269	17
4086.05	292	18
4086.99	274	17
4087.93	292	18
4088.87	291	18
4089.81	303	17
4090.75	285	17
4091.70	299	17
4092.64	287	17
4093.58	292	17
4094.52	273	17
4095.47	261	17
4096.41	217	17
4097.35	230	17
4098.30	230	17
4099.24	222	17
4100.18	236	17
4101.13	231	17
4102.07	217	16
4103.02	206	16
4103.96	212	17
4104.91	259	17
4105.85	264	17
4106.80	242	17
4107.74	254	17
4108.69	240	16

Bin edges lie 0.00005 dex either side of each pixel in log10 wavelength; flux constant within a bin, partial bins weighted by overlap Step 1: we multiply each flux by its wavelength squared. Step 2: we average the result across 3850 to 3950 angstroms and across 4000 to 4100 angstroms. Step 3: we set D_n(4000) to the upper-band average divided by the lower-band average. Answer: 1.72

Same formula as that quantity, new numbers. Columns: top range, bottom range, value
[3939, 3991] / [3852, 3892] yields 1.14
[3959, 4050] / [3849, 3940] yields 1.48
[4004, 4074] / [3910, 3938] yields 1.75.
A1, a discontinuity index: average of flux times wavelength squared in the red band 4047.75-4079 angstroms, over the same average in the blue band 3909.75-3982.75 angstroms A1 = 1.7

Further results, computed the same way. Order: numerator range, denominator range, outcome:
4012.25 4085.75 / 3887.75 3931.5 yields 1.56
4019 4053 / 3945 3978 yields 1.84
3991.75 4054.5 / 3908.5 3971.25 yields 1.75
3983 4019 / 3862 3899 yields 1.66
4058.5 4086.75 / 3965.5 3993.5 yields 1.50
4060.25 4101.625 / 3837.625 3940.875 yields 1.77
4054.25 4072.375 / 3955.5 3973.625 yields 2.27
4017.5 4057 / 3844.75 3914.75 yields 1.70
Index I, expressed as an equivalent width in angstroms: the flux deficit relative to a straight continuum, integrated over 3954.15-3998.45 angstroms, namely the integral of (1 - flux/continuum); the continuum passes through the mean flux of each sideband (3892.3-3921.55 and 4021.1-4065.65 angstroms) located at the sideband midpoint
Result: 9.6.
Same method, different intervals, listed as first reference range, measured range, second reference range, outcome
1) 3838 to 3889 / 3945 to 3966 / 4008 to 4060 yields 4.4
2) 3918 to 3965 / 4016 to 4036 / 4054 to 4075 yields -3.8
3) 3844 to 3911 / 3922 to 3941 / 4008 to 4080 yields 7.0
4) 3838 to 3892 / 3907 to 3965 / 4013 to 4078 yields 8.7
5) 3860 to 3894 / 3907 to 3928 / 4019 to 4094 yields -1.7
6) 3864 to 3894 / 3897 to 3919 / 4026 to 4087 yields -2.5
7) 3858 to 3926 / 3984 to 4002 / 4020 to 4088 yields -1.1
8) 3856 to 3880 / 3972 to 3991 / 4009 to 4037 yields 3.0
